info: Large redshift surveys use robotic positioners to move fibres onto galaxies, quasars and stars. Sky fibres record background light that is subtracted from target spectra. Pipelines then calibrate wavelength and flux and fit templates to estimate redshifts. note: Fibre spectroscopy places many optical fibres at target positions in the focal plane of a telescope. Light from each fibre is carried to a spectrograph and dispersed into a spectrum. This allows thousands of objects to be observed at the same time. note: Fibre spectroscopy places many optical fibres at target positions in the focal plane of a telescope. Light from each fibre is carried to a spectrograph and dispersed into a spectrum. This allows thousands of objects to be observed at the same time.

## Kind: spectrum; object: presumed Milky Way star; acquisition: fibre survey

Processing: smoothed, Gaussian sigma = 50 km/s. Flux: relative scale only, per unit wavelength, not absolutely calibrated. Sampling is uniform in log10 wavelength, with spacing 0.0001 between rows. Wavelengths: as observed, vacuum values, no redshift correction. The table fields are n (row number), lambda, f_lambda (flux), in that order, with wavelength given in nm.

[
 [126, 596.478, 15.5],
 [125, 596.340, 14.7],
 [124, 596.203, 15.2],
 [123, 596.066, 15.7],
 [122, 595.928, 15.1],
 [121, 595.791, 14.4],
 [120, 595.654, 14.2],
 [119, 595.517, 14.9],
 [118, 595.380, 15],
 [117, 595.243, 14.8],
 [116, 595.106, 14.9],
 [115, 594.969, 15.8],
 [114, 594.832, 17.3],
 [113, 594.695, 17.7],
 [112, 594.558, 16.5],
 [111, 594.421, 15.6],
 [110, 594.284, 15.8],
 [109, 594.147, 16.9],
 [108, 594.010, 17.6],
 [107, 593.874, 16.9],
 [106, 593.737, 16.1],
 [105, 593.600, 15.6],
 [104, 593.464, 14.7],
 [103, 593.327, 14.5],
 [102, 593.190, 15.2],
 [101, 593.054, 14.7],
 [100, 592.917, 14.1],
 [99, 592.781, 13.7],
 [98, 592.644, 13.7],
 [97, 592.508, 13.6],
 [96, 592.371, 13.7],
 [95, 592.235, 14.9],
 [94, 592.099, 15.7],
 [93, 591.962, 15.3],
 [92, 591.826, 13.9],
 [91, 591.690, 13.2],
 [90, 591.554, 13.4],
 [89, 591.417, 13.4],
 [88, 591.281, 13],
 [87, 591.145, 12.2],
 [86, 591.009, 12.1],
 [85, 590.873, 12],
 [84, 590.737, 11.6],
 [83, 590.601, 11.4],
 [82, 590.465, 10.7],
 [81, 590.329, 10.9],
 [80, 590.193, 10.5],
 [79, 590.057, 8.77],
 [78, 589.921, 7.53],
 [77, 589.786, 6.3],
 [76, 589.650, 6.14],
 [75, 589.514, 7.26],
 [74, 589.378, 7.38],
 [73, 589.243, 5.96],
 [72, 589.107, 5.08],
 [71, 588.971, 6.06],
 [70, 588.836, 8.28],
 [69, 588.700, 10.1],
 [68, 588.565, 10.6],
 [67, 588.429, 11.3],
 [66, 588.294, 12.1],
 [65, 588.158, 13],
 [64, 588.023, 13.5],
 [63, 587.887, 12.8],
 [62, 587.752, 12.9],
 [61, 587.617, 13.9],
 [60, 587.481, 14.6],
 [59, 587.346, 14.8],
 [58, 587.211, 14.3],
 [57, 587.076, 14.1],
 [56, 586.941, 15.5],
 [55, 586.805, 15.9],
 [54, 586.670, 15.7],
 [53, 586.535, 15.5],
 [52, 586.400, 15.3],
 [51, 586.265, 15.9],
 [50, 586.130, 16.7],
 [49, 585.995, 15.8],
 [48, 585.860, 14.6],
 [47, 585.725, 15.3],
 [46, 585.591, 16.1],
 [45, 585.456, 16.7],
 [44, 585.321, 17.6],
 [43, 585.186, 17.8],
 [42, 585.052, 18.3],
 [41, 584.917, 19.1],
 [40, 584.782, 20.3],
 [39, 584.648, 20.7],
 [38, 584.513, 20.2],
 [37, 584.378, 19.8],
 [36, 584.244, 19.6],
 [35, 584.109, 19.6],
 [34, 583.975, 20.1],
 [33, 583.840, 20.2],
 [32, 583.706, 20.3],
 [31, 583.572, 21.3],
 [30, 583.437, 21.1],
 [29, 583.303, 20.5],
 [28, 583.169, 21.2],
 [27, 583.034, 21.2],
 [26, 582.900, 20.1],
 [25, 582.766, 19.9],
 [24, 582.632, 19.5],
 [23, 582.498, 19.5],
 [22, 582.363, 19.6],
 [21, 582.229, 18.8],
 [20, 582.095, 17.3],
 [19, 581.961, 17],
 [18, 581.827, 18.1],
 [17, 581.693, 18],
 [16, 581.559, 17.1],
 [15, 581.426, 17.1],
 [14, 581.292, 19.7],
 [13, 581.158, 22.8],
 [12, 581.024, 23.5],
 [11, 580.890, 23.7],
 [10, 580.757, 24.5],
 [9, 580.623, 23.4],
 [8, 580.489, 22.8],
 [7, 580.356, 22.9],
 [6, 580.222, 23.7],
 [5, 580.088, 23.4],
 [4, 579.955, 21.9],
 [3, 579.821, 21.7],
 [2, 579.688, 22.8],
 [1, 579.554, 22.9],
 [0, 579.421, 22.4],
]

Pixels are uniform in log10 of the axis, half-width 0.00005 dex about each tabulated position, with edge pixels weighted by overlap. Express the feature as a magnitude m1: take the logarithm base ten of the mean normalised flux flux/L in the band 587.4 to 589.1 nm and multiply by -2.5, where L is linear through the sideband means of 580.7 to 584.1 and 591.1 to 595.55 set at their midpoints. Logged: 0.46 mag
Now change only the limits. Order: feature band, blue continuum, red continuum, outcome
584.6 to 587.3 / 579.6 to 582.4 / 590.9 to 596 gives 0.127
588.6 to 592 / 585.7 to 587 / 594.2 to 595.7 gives 0.480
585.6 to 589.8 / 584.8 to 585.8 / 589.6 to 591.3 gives 0.169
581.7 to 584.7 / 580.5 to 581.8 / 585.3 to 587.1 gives -0.052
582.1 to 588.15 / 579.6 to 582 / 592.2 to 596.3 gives 0.113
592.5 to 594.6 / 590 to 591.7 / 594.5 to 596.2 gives -0.099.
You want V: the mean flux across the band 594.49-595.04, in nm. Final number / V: 16.8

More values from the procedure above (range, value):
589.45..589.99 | 6.81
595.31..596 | 14.7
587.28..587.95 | 13.8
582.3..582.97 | 19.7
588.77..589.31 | 6.34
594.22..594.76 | 16.4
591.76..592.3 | 15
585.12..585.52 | 17.4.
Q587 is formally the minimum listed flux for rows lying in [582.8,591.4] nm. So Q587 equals 5.08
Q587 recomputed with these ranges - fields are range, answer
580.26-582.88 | 17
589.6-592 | 6.14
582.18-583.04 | 18.8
